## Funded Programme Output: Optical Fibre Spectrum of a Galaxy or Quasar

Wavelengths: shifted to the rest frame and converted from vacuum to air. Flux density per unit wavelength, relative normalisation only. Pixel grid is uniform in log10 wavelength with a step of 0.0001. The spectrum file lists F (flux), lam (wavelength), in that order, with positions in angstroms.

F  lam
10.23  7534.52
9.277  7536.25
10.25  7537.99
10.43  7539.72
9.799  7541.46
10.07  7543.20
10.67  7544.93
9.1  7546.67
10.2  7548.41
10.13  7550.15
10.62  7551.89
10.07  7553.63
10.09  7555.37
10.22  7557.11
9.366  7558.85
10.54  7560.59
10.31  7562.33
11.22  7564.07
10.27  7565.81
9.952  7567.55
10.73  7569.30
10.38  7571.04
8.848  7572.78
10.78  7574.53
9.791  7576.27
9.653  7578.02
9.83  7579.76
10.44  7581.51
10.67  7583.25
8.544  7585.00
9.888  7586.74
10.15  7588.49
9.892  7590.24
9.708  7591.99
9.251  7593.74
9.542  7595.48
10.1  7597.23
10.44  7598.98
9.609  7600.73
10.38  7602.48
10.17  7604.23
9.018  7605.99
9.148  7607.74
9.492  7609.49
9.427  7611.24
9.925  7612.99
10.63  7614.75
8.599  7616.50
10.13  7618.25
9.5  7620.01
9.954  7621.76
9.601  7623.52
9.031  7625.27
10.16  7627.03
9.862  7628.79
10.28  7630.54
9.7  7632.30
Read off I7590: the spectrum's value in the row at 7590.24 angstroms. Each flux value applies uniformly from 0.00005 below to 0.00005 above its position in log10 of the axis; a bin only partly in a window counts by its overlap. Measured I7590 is 9.892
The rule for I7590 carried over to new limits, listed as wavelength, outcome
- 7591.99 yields 9.708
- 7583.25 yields 10.67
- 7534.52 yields 10.23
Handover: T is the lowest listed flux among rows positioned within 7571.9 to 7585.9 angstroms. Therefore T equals 8.544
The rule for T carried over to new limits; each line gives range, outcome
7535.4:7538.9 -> 9.277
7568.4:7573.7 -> 8.848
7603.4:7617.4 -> 8.599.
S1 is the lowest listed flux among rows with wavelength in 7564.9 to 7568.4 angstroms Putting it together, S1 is 9.952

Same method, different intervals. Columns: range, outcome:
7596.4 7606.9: 9.018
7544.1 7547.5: 9.1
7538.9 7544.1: 9.799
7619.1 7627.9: 9.031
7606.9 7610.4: 9.148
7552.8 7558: 10.07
